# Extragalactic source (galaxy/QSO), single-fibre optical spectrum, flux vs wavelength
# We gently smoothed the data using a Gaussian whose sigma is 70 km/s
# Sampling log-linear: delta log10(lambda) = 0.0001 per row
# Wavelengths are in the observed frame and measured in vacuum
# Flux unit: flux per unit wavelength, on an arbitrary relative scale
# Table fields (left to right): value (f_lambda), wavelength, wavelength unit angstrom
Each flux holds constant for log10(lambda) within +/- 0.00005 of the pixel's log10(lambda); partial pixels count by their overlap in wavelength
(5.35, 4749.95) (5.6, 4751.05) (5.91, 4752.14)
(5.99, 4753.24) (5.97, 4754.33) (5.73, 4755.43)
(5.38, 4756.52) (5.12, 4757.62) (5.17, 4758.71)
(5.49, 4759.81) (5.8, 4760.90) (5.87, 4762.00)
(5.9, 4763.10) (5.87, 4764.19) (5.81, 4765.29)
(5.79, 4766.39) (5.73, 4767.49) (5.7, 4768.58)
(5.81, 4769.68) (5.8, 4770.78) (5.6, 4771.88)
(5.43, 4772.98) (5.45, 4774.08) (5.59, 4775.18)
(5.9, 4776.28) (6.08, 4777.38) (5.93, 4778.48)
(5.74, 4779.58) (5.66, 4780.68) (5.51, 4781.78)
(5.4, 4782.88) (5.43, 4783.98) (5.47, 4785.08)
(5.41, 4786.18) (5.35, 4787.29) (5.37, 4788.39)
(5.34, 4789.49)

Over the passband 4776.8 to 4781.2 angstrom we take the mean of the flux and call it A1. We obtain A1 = 5.86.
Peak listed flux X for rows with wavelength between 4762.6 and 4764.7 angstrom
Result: 5.9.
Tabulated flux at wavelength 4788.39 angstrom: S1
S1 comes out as 5.37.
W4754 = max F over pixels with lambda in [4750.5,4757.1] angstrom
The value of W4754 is 5.99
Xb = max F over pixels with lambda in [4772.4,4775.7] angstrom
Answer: 5.59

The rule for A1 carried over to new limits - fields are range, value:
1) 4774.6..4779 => 5.87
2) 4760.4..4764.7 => 5.86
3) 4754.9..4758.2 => 5.42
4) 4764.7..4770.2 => 5.77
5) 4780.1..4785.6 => 5.5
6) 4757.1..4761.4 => 5.4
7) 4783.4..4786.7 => 5.44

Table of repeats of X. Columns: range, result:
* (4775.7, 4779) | 6.08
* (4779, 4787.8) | 5.74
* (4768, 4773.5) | 5.81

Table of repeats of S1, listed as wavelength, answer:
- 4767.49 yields 5.73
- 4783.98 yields 5.43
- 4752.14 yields 5.91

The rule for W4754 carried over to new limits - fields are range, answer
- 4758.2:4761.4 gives 5.8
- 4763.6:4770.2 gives 5.87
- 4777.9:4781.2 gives 5.93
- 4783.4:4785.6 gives 5.47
